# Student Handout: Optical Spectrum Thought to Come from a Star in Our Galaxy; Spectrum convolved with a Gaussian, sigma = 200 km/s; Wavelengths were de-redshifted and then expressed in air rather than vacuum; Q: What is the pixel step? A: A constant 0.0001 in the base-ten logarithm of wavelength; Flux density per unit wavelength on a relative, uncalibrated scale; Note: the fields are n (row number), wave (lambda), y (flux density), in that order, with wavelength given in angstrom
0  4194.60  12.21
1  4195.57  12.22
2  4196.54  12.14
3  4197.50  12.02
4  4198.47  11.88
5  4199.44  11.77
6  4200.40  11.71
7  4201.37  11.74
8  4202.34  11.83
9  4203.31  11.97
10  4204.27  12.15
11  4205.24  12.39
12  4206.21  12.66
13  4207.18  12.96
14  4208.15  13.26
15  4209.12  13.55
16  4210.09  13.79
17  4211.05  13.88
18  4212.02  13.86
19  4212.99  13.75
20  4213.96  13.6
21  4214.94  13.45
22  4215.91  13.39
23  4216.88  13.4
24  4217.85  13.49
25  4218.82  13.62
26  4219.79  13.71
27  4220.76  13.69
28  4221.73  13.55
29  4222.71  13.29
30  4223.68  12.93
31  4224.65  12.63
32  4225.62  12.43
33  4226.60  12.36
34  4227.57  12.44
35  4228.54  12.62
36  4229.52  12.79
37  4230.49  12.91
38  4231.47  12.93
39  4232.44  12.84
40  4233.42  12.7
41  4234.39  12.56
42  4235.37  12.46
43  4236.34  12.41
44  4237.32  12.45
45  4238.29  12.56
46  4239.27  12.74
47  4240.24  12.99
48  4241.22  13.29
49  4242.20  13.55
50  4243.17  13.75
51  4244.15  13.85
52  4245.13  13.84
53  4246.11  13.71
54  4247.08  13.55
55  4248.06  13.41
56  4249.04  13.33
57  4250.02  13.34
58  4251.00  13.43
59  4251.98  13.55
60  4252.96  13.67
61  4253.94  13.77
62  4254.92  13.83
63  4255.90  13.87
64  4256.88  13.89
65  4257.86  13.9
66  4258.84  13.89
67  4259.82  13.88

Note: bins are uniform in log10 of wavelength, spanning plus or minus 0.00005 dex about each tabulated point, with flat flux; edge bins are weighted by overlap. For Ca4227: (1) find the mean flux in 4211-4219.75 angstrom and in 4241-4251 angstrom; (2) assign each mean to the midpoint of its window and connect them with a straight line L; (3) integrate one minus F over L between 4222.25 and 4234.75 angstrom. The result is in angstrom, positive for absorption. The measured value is 0.8 angstrom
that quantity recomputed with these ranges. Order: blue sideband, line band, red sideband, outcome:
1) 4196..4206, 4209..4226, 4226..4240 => -1.57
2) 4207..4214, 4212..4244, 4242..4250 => 1.30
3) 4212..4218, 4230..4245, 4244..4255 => 0.67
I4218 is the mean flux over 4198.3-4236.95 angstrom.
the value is 12.9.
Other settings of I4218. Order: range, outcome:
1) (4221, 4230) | 12.8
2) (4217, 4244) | 13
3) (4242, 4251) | 13.6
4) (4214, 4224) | 13.5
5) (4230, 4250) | 13.1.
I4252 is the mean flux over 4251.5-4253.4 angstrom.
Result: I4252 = 13.6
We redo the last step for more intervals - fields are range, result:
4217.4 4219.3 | 13.6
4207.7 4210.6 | 13.6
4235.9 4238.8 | 12.5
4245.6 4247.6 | 13.7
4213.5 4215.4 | 13.5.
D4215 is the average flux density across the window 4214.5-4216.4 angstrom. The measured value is 13.4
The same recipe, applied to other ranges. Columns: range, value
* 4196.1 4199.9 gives 12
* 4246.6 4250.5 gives 13.4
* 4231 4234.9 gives 12.8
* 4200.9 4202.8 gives 11.8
